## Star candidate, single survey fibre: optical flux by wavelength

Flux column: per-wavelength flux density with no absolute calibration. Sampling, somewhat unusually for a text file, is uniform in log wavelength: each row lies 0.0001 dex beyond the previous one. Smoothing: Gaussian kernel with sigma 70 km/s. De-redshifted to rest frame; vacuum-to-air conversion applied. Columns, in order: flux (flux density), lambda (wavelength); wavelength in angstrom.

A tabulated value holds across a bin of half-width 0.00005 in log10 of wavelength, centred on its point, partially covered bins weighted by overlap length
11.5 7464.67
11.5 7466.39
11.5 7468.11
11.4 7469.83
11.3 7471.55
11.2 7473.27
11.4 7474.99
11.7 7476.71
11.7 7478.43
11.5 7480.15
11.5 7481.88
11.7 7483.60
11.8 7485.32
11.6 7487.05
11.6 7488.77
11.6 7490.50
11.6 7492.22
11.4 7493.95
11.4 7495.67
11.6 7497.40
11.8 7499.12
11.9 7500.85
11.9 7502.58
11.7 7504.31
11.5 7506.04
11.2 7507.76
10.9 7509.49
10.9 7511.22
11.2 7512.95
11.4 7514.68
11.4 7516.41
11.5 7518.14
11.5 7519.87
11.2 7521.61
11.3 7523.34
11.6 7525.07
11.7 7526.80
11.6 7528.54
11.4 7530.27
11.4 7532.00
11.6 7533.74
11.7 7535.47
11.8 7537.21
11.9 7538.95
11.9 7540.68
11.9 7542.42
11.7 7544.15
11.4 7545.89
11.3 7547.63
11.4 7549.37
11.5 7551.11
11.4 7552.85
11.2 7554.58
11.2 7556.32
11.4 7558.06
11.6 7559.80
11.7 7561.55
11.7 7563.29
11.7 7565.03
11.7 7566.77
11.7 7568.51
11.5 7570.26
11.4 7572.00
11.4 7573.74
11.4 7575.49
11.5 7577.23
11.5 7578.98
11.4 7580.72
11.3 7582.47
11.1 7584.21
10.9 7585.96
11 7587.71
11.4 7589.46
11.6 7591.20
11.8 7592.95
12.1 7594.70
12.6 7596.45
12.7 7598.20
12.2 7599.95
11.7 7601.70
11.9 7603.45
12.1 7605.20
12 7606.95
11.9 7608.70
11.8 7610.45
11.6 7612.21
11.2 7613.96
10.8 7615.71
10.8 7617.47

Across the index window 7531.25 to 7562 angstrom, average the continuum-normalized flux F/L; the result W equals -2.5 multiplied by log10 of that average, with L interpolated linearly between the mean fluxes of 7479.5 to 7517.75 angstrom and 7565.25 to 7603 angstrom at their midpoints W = 0.00 mag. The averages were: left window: 11.5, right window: 11.6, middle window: 11.6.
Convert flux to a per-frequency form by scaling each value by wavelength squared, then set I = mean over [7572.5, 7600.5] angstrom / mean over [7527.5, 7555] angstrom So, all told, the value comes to 1.01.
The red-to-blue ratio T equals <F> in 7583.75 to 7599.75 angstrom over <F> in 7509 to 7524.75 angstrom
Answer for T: 1.04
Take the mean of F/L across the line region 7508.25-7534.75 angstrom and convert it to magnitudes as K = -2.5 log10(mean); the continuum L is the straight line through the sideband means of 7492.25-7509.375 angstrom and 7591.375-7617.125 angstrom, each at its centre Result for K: 0.02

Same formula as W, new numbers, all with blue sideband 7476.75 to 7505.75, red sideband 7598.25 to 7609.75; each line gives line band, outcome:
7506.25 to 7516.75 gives 0.050 mag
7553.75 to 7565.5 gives 0.036 mag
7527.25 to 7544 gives 0.009 mag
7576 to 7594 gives 0.056 mag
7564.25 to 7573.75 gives 0.029 mag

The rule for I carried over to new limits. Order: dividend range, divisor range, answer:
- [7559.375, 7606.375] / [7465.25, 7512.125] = 1.04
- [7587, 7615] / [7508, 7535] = 1.06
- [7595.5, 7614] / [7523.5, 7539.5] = 1.05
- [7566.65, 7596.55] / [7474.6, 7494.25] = 1.02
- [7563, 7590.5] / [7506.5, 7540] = 1.01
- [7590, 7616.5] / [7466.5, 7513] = 1.06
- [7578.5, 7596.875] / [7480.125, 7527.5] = 1.02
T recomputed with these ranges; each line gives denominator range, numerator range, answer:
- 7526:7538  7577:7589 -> 0.97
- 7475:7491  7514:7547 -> 1.00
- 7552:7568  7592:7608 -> 1.05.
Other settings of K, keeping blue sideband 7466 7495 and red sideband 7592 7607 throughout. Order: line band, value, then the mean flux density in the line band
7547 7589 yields 0.05 mag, 11.4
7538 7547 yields 0.01 mag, 11.7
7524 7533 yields 0.02 mag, 11.5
